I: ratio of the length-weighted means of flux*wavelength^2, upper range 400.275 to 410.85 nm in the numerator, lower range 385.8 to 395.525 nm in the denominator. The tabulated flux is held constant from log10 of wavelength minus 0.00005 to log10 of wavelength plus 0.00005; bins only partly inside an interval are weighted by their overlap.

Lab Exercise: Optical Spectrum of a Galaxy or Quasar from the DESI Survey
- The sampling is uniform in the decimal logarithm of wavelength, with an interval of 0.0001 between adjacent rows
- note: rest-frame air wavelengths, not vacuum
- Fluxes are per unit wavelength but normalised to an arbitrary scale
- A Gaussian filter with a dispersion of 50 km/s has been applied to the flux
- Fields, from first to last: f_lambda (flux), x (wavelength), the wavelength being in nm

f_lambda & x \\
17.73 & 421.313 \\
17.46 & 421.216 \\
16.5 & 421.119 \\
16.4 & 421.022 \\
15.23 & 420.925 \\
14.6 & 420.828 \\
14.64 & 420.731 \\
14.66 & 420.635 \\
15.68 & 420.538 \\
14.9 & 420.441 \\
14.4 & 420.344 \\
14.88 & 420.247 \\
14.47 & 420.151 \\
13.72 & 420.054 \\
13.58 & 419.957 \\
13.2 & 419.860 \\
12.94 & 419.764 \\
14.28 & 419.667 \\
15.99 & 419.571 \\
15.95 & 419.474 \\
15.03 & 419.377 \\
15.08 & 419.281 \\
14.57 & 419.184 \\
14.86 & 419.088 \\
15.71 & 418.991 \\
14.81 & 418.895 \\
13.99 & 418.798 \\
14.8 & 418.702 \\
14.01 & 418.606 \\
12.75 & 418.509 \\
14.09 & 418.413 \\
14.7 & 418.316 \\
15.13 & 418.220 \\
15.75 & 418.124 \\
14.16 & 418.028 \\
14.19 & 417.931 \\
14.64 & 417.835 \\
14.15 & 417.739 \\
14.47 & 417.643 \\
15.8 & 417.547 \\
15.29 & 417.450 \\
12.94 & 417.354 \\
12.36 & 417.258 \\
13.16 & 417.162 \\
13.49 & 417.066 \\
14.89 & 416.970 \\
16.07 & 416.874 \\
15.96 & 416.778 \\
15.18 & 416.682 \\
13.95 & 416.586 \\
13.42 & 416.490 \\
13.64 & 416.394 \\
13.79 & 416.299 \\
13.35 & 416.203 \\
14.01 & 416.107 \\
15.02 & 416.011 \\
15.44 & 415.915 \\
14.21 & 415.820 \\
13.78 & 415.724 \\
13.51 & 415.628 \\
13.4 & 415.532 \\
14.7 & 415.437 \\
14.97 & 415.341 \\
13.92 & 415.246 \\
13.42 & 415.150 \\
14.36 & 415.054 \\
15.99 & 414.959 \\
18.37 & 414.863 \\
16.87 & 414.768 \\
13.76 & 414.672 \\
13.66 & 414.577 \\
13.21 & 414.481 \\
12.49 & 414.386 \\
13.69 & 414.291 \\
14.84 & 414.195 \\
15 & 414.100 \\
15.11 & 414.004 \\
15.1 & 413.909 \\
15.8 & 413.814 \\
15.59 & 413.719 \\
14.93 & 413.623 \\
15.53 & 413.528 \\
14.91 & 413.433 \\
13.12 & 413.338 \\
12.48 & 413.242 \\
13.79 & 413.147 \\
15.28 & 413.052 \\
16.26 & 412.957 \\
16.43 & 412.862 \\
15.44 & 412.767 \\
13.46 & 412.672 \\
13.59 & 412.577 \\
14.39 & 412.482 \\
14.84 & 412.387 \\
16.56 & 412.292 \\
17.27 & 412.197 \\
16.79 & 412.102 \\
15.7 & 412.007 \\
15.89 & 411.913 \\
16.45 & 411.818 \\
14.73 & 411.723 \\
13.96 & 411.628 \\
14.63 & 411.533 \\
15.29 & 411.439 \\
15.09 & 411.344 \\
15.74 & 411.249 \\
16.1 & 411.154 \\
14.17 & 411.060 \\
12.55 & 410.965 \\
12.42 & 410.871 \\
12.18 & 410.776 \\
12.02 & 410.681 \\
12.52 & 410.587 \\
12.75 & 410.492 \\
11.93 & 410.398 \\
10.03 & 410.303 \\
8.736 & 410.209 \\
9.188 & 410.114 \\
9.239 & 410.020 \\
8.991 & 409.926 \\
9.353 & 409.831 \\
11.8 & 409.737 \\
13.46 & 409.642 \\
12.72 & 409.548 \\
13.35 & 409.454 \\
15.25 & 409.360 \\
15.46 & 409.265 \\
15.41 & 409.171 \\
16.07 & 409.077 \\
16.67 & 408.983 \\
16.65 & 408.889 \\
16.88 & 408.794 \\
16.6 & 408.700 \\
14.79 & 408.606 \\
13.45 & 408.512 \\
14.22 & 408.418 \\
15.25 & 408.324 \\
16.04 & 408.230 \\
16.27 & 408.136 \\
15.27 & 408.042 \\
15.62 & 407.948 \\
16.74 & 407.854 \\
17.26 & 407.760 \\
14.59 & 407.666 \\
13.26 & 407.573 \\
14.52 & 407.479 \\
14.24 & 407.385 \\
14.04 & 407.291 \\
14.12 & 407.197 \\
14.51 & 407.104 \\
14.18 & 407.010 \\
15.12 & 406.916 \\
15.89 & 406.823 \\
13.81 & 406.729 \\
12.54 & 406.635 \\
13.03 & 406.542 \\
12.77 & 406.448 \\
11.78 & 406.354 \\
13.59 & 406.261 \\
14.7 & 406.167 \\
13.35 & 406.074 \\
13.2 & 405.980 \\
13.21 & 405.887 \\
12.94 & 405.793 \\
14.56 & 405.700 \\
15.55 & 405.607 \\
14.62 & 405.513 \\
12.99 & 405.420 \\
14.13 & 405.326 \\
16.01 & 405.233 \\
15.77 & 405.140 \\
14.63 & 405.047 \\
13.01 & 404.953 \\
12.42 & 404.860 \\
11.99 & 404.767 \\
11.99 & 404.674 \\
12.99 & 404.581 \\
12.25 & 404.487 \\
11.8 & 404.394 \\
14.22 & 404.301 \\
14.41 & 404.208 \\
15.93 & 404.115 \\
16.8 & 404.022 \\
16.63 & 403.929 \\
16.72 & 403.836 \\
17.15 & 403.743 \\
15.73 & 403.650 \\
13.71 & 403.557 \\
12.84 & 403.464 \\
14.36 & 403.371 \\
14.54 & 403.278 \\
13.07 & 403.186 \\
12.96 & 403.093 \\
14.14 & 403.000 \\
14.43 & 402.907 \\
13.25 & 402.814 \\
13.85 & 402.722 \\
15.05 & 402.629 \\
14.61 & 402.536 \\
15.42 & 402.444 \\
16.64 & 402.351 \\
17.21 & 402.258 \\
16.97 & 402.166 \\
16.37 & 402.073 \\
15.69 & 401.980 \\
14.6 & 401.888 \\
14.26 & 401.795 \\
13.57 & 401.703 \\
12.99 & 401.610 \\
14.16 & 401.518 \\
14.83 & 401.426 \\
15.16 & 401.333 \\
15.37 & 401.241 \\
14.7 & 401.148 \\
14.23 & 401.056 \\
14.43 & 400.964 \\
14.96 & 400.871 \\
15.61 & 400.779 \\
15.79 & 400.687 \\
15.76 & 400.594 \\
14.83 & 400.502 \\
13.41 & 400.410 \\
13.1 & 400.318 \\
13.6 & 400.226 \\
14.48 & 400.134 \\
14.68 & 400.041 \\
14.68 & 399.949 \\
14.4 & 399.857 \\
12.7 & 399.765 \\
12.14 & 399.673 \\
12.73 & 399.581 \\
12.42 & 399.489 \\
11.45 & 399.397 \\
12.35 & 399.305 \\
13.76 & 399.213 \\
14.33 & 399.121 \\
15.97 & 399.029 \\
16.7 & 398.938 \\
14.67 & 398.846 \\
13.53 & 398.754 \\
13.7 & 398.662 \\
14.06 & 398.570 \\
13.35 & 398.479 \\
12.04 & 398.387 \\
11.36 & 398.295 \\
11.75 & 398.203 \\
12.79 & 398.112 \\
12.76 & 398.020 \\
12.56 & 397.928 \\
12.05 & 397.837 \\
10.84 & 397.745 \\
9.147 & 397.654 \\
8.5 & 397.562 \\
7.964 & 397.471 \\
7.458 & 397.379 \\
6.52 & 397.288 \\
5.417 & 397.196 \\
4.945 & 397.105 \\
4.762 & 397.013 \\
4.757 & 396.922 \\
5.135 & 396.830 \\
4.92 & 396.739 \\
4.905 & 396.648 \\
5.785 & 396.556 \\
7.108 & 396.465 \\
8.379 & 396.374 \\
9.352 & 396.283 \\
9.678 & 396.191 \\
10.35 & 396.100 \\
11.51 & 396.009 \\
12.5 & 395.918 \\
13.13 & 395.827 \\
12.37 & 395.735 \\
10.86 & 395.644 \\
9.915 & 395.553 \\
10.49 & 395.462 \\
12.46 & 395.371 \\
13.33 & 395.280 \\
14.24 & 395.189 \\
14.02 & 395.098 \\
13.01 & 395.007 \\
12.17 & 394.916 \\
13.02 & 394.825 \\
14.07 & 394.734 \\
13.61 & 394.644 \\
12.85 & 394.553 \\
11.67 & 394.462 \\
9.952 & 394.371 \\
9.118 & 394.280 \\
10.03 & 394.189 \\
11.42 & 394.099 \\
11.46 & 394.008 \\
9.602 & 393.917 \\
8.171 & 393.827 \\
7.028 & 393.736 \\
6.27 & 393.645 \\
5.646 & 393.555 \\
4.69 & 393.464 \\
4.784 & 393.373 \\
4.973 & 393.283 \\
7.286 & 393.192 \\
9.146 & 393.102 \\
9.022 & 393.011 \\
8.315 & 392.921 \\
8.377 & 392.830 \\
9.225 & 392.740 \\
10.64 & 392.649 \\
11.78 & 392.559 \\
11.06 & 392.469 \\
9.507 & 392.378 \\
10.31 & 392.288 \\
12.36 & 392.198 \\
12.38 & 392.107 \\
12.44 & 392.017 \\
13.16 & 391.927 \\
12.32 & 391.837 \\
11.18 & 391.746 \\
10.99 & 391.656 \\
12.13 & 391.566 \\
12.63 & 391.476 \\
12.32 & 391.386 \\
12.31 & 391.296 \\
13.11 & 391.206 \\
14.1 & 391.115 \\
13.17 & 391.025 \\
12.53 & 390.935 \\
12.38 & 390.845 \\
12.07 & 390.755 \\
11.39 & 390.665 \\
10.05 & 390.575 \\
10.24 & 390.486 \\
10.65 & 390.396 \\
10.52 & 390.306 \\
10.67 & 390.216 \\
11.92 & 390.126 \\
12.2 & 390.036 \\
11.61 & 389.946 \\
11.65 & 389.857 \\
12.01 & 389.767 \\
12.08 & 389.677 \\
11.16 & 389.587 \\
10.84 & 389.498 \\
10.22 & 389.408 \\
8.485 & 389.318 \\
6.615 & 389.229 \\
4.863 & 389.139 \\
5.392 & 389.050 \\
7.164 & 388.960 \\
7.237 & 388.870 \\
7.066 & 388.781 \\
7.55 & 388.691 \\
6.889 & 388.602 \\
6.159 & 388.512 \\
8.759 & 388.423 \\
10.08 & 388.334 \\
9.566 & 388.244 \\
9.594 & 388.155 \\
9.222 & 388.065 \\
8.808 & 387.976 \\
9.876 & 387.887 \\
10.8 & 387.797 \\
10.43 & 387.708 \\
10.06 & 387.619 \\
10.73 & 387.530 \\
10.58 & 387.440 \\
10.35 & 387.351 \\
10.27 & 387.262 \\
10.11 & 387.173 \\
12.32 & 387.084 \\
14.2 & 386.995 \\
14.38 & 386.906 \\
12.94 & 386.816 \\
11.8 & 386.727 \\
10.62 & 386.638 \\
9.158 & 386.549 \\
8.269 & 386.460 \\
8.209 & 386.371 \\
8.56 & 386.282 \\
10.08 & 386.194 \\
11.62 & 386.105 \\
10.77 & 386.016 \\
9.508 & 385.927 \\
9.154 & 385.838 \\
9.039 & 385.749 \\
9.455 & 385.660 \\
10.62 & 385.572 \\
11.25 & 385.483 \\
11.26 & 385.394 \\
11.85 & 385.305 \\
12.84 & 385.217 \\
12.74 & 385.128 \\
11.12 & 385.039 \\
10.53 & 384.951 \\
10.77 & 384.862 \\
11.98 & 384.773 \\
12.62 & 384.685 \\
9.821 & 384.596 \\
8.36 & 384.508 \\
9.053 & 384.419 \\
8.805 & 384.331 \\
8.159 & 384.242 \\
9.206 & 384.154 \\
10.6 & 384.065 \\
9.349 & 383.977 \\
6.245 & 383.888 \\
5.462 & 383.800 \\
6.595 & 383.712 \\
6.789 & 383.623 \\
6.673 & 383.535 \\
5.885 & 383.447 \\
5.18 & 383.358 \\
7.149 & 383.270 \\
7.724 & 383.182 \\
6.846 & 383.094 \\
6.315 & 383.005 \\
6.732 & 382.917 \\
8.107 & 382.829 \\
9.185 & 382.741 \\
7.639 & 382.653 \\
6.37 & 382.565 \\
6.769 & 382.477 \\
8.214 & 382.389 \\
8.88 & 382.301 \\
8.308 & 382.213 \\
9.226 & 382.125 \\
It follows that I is 1.5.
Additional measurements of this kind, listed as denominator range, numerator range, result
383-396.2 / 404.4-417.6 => 1.56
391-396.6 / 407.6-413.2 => 1.46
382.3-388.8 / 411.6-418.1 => 1.81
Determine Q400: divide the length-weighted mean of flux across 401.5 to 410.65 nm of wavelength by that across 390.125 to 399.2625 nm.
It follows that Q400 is 1.3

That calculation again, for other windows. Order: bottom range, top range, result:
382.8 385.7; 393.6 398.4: 1.11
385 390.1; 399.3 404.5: 1.45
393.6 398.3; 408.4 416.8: 1.43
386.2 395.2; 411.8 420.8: 1.42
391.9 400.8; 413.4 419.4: 1.33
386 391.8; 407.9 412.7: 1.35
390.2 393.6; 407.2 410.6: 1.32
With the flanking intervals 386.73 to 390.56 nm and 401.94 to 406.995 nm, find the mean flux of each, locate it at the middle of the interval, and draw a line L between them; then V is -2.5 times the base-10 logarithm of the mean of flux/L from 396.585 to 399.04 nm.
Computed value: 0.25 mag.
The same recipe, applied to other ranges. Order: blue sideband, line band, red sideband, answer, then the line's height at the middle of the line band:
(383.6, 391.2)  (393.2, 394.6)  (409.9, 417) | 0.30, 11.1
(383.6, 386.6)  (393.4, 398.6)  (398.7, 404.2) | 0.29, 13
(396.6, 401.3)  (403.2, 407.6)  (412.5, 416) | -0.08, 13.1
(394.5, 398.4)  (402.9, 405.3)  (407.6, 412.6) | -0.15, 12.4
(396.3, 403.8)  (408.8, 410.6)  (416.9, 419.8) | 0.08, 13.6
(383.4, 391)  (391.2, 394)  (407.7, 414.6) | 0.12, 10.9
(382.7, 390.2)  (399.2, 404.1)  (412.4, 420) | -0.20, 12.1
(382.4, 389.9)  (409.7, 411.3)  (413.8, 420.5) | 0.14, 13.4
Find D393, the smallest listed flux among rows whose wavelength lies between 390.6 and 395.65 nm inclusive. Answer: 4.69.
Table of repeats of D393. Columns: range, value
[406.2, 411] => 8.736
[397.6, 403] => 9.147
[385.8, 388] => 8.209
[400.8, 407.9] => 11.78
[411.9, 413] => 13.46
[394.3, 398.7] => 4.757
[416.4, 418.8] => 12.36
